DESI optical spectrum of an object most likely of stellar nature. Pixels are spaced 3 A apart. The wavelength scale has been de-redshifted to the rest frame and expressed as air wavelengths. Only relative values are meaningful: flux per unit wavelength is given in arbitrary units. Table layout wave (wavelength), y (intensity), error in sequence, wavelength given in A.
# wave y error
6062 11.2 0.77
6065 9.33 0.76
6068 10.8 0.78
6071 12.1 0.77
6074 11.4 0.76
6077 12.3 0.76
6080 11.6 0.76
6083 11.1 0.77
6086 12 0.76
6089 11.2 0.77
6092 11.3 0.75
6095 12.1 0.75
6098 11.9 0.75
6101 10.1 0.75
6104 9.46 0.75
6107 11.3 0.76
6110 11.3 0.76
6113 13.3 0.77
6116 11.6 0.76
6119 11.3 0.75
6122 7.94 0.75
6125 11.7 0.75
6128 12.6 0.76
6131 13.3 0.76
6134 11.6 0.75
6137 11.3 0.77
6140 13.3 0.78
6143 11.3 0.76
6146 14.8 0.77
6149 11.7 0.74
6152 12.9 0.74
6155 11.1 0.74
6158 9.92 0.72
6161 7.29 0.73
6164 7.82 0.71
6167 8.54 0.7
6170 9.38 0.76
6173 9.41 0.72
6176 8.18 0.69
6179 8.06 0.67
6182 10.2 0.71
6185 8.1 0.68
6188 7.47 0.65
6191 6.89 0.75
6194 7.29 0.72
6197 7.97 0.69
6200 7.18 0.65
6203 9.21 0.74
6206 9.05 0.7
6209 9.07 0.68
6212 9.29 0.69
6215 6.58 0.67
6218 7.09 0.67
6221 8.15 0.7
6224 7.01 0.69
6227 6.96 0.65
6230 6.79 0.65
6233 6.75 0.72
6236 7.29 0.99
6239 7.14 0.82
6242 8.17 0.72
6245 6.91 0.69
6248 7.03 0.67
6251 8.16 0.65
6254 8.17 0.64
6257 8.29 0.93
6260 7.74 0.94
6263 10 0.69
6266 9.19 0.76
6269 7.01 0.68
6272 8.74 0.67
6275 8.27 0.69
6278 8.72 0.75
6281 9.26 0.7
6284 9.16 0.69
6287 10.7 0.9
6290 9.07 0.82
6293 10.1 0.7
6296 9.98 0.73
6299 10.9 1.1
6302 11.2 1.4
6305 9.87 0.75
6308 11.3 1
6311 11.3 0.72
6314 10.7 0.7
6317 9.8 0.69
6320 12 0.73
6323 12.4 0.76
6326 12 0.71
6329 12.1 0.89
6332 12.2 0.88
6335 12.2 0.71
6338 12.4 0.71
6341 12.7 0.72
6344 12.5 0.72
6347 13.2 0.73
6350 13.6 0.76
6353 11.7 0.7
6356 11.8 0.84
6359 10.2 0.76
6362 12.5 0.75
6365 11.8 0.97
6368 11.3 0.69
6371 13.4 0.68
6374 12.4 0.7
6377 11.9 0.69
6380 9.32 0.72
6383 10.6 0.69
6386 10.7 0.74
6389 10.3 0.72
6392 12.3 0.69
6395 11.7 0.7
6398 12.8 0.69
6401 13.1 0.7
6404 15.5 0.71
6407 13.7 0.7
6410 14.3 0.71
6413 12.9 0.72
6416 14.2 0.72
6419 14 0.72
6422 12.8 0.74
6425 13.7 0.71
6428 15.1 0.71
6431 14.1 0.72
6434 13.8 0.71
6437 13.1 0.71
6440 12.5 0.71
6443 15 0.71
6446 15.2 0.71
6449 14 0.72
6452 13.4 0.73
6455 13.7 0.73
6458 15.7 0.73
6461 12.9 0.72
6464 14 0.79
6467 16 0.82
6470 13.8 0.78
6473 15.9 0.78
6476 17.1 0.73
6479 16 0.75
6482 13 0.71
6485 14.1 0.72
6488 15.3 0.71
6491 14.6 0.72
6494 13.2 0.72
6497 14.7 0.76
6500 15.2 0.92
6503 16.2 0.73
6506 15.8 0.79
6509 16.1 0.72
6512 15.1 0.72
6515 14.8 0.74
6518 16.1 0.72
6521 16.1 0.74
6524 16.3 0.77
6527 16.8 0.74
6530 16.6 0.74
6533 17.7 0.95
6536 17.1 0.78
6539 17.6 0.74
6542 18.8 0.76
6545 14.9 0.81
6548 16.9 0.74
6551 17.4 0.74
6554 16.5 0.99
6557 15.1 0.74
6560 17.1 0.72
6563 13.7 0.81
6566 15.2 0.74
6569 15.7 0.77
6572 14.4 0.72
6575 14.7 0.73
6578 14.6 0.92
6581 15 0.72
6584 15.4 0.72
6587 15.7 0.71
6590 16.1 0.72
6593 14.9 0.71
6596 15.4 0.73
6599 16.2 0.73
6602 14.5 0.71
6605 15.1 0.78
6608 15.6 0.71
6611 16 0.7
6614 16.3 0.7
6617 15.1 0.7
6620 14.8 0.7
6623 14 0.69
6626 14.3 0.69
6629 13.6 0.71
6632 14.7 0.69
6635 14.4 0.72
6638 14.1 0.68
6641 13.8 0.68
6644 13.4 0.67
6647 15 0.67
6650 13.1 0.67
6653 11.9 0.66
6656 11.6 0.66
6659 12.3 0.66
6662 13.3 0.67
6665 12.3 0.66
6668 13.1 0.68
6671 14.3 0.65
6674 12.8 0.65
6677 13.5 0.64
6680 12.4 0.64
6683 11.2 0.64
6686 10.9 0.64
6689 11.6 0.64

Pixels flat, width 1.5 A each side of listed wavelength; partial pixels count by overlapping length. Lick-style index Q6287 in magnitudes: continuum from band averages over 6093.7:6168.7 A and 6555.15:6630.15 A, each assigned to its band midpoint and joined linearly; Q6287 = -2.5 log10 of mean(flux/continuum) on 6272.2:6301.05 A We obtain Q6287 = 0.29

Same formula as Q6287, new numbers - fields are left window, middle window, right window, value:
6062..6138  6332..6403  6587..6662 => 0.08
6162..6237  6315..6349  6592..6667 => -0.22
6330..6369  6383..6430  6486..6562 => 0.03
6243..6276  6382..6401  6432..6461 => 0.07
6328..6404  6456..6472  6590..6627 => -0.09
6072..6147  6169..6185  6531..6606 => 0.34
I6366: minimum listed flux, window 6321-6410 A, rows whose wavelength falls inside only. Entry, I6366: 9.32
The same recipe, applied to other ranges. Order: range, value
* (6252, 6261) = 7.74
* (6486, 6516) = 13.2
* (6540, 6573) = 13.7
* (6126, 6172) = 7.29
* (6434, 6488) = 12.5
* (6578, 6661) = 11.6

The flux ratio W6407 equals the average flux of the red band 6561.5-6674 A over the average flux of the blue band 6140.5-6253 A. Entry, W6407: 1.68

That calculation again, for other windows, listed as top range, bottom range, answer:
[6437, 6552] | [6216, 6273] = 2.00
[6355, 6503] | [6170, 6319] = 1.57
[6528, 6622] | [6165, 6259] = 1.99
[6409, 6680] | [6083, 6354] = 1.49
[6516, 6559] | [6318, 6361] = 1.37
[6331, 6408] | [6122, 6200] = 1.22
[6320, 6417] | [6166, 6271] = 1.54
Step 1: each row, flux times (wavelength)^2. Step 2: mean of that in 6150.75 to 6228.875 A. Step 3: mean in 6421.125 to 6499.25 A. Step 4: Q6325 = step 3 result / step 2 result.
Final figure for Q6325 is 1.85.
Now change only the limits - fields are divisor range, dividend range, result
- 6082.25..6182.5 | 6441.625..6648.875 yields 1.60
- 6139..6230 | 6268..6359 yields 1.27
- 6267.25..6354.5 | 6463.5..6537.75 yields 1.52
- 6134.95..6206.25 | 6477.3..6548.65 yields 1.85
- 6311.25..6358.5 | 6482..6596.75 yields 1.39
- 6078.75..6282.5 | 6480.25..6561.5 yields 1.88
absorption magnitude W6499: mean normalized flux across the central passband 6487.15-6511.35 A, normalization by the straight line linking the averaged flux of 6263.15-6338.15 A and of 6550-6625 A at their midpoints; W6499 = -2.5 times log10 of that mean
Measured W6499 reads -0.10 mag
